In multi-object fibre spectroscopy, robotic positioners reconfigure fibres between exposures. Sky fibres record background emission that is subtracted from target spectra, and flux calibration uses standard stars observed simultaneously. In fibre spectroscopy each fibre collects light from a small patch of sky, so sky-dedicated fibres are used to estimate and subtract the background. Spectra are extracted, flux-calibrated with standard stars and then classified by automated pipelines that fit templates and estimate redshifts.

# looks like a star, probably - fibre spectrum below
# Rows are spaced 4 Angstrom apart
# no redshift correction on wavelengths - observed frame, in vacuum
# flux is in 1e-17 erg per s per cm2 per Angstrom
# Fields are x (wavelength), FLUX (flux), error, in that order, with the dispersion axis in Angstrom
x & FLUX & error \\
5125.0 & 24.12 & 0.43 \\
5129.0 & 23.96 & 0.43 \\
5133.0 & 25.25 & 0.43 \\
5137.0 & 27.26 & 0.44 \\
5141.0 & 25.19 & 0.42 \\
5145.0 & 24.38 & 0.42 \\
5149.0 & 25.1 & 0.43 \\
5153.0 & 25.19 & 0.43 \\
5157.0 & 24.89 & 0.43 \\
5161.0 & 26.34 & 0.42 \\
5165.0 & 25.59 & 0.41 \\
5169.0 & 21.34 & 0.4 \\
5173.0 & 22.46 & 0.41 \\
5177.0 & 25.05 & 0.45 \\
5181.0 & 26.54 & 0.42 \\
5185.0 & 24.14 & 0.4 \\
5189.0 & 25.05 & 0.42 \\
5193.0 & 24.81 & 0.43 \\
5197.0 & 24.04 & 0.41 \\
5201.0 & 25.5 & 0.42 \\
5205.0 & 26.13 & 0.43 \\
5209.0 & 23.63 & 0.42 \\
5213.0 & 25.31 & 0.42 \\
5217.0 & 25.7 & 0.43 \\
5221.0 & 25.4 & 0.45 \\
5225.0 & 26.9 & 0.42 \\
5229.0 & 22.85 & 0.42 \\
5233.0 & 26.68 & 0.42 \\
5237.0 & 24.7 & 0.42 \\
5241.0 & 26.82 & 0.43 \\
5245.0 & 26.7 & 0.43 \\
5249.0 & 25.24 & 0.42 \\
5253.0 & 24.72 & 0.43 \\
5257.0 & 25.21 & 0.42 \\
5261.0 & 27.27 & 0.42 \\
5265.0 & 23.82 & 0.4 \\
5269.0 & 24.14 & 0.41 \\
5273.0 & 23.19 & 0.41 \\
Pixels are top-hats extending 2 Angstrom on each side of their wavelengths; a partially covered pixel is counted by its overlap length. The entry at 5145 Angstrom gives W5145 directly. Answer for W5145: 24.38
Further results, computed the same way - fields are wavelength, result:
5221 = 25.4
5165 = 25.59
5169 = 21.34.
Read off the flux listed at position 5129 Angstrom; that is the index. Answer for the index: 23.96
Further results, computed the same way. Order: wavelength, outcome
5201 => 25.5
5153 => 25.19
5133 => 25.25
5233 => 26.68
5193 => 24.81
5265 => 23.82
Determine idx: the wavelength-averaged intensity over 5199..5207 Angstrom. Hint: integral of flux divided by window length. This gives 25.8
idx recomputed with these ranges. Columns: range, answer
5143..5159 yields 24.9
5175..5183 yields 25.8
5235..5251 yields 25.9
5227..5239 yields 24.7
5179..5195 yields 25.1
